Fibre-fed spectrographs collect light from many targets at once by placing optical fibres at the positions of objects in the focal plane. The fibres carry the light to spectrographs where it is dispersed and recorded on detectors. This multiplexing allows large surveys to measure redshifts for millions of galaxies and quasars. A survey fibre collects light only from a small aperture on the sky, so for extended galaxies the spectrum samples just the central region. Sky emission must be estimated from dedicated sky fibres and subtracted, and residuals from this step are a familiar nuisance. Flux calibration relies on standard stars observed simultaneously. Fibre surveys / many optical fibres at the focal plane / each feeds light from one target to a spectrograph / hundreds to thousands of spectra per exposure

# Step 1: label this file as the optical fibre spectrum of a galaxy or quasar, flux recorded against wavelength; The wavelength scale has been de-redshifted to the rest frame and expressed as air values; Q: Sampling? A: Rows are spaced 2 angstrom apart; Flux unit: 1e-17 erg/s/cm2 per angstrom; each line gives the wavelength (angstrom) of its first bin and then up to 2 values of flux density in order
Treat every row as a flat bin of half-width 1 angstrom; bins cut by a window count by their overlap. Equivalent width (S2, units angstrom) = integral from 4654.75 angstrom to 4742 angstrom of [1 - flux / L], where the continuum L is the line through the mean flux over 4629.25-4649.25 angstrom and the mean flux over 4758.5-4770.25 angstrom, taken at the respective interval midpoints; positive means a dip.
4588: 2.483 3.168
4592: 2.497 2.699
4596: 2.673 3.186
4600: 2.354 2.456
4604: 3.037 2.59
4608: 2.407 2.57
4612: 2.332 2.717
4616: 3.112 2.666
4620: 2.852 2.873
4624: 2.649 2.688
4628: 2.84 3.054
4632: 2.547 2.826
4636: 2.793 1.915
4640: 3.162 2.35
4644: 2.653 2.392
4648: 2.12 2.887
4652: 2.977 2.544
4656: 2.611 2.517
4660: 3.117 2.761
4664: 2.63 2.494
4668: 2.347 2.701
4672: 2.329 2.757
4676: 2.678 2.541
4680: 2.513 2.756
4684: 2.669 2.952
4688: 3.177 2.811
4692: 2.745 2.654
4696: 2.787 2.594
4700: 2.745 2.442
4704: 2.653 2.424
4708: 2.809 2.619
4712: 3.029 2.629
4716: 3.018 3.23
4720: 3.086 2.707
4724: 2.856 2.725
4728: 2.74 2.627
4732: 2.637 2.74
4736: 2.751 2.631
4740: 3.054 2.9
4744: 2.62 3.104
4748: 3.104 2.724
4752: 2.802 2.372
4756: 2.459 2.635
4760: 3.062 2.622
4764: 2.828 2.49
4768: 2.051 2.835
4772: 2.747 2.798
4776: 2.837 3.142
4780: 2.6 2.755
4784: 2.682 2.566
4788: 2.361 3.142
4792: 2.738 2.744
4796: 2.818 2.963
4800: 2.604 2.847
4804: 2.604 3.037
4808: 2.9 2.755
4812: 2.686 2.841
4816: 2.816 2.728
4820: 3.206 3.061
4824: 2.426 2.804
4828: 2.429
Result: -4.1 angstrom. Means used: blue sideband 2.58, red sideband 2.64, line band 2.73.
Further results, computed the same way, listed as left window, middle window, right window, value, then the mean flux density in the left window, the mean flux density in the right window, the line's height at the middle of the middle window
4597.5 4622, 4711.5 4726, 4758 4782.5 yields -1.1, 2.69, 2.73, 2.71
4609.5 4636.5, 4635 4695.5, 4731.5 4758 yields 2.3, 2.75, 2.76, 2.76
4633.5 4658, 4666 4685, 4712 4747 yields 0.7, 2.59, 2.83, 2.68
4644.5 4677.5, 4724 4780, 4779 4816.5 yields -0.6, 2.62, 2.76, 2.71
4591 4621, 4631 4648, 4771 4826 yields 0.9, 2.68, 2.79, 2.7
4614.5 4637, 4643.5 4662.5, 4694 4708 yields 0.6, 2.81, 2.63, 2.74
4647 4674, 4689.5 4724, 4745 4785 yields -1.2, 2.62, 2.73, 2.67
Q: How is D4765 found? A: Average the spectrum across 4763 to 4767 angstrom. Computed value 2.66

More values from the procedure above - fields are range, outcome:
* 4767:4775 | 2.61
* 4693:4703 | 2.64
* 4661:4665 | 2.7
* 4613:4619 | 2.83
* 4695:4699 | 2.69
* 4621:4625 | 2.76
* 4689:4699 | 2.72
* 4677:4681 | 2.53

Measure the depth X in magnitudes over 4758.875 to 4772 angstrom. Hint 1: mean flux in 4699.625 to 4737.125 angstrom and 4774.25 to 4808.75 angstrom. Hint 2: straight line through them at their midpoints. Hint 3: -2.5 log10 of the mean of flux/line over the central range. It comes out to 0.05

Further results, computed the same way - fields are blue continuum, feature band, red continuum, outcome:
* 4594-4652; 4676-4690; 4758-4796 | -0.03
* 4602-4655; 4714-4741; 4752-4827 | -0.04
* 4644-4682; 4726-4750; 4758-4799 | -0.04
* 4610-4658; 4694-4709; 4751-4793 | 0.02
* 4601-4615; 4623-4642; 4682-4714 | -0.03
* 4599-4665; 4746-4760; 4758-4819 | 0.00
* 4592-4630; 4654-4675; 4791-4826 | 0.05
